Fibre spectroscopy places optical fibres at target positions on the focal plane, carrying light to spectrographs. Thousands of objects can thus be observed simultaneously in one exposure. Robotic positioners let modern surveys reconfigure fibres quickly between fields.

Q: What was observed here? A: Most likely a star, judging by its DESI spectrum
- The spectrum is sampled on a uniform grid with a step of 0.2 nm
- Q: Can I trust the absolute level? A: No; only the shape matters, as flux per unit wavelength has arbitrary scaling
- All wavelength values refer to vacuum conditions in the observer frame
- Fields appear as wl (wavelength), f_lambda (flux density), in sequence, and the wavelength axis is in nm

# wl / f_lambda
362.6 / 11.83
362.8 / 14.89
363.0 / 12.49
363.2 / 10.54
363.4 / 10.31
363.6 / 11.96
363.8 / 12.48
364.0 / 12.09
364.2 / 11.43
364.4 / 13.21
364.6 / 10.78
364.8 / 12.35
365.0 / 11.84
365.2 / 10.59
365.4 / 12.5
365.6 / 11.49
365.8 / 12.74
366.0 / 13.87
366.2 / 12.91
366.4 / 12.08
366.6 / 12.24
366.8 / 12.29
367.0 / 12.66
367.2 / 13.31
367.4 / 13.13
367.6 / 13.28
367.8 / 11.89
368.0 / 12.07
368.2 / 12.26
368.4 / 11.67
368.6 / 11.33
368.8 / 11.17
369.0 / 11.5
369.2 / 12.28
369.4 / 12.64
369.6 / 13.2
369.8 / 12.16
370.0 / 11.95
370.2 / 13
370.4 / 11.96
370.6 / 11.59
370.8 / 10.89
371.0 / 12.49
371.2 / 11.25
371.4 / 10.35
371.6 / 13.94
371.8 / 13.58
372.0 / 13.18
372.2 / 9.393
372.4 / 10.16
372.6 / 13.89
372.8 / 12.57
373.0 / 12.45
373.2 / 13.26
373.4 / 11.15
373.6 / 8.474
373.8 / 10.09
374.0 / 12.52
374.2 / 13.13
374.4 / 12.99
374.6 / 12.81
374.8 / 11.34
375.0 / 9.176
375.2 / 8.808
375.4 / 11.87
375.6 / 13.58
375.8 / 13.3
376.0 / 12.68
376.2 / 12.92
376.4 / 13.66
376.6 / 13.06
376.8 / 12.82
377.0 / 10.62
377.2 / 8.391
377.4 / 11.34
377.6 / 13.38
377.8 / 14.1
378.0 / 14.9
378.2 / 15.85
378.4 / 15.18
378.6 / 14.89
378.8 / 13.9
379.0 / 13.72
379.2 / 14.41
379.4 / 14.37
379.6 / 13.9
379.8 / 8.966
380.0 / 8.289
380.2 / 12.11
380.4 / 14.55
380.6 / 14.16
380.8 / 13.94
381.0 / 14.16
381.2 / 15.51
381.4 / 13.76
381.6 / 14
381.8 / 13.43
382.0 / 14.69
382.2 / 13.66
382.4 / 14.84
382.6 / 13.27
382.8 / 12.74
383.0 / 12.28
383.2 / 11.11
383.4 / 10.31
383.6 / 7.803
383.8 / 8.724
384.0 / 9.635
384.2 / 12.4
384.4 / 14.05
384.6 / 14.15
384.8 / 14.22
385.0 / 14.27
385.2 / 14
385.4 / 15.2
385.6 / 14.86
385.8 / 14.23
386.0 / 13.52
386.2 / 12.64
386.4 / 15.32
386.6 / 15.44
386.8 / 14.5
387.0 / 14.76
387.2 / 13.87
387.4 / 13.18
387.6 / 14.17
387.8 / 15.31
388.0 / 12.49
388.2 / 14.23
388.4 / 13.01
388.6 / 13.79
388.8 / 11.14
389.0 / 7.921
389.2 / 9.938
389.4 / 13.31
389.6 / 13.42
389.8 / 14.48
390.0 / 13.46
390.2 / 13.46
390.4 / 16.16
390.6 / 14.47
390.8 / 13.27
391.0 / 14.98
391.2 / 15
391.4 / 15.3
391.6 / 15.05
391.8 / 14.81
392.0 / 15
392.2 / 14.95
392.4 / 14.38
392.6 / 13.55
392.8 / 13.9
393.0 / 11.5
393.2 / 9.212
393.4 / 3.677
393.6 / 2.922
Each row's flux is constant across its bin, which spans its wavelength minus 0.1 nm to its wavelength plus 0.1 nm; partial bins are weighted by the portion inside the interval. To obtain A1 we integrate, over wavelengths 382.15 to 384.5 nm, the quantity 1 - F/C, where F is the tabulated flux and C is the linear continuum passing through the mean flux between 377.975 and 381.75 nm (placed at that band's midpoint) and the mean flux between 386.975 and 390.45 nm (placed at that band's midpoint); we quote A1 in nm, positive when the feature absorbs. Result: 0.31 nm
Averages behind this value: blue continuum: 13.7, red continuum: 13.2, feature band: 11.7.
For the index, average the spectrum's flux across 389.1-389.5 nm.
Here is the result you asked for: 11.6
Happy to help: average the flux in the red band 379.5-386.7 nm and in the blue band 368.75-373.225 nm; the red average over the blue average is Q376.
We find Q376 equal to 1.08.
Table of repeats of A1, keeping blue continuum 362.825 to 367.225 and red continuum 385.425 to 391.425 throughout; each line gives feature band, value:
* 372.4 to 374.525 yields 0.122 nm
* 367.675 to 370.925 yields 0.112 nm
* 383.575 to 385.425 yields 0.129 nm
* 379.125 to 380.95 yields 0.054 nm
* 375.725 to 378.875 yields -0.052 nm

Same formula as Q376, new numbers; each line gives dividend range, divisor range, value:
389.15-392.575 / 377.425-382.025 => 1.04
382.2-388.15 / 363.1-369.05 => 1.10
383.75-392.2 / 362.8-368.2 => 1.12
